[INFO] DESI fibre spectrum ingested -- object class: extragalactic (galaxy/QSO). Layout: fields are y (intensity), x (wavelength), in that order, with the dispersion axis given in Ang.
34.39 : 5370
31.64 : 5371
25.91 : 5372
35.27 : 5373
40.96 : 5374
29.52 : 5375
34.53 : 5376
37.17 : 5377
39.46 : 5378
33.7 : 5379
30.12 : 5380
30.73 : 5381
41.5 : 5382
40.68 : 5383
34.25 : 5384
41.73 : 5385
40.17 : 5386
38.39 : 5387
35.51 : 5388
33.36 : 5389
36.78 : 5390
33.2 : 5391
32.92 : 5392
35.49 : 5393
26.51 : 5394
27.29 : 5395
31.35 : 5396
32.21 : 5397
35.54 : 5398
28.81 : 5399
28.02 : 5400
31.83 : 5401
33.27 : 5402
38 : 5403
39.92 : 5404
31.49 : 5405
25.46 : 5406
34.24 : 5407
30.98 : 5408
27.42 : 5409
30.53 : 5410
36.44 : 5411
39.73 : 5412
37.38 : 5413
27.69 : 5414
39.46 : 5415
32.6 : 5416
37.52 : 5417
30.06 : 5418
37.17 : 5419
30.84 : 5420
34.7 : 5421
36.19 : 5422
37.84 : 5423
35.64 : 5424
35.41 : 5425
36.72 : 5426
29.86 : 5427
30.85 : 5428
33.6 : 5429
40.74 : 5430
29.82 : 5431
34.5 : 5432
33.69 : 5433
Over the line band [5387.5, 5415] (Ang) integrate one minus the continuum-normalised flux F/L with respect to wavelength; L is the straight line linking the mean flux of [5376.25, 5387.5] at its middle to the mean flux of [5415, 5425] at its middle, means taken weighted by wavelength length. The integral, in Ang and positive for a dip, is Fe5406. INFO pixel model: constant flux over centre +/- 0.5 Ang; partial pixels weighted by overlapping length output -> 2.5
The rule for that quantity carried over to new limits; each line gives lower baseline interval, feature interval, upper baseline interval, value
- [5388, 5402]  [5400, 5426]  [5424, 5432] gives -0.7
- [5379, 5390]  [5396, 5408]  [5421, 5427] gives 1.2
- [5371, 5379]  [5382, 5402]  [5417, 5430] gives 0.2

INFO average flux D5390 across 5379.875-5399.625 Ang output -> 34.4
